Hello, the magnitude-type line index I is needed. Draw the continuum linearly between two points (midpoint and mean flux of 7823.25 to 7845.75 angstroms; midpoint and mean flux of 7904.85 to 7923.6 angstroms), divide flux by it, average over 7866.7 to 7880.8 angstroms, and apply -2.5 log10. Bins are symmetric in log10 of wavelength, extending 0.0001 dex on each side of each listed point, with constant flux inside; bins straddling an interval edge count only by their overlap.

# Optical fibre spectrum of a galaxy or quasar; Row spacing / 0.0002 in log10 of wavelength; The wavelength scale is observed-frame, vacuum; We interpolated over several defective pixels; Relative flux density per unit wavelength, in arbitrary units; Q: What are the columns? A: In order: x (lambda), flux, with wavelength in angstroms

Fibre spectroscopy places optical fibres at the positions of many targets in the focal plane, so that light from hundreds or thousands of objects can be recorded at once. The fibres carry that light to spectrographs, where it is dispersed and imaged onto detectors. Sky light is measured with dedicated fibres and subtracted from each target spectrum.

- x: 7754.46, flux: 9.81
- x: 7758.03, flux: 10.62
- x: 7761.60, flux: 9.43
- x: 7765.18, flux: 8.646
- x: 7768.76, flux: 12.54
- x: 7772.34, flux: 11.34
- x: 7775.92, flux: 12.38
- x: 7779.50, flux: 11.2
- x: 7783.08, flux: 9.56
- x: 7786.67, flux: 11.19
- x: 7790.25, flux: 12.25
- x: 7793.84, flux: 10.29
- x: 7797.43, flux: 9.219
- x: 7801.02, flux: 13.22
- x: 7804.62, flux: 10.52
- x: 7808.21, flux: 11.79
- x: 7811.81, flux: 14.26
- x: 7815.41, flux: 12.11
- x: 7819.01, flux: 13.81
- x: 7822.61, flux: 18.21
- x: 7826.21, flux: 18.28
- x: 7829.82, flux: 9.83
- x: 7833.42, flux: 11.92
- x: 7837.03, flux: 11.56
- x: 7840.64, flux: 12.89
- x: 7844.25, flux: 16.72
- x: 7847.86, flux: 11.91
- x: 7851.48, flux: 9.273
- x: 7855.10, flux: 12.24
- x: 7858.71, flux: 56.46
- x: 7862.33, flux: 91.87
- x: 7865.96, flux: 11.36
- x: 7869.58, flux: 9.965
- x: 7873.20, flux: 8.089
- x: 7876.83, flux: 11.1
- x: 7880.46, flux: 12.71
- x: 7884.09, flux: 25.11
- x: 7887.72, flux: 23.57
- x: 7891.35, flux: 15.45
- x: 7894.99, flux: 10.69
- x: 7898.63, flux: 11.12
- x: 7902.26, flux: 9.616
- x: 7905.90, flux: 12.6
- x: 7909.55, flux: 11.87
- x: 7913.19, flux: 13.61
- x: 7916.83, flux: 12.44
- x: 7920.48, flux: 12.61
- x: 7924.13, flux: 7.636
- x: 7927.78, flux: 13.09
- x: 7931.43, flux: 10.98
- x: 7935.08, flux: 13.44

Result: 0.25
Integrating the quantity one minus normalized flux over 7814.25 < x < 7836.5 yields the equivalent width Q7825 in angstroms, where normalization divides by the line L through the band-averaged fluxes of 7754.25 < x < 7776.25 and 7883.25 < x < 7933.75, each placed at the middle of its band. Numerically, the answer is -4.1 angstroms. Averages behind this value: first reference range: 10.6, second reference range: 13.4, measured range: 13.9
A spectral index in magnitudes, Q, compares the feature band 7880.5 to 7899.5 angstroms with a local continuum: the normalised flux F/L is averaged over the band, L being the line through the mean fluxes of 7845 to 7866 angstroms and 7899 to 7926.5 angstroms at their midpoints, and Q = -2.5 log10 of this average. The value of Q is 0.194 mag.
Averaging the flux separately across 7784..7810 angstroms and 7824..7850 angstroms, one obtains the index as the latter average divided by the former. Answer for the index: 1.19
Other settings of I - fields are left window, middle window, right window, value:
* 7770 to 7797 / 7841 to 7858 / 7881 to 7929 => -0.22 mag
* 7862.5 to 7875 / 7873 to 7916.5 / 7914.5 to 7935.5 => 0.17 mag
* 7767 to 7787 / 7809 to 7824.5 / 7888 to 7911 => -0.22 mag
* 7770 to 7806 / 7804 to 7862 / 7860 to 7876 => 0.25 mag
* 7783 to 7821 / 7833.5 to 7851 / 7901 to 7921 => -0.08 mag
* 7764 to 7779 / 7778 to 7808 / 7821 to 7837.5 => 0.13 mag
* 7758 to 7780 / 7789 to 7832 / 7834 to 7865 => 0.43 mag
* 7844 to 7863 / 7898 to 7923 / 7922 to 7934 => 0.27 mag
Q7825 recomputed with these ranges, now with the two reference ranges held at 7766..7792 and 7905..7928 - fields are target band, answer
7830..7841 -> -0.09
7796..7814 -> -0.60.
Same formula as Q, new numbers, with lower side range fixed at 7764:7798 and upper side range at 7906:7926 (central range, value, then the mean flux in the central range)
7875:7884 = -0.24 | 14.4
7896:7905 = 0.10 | 10.6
